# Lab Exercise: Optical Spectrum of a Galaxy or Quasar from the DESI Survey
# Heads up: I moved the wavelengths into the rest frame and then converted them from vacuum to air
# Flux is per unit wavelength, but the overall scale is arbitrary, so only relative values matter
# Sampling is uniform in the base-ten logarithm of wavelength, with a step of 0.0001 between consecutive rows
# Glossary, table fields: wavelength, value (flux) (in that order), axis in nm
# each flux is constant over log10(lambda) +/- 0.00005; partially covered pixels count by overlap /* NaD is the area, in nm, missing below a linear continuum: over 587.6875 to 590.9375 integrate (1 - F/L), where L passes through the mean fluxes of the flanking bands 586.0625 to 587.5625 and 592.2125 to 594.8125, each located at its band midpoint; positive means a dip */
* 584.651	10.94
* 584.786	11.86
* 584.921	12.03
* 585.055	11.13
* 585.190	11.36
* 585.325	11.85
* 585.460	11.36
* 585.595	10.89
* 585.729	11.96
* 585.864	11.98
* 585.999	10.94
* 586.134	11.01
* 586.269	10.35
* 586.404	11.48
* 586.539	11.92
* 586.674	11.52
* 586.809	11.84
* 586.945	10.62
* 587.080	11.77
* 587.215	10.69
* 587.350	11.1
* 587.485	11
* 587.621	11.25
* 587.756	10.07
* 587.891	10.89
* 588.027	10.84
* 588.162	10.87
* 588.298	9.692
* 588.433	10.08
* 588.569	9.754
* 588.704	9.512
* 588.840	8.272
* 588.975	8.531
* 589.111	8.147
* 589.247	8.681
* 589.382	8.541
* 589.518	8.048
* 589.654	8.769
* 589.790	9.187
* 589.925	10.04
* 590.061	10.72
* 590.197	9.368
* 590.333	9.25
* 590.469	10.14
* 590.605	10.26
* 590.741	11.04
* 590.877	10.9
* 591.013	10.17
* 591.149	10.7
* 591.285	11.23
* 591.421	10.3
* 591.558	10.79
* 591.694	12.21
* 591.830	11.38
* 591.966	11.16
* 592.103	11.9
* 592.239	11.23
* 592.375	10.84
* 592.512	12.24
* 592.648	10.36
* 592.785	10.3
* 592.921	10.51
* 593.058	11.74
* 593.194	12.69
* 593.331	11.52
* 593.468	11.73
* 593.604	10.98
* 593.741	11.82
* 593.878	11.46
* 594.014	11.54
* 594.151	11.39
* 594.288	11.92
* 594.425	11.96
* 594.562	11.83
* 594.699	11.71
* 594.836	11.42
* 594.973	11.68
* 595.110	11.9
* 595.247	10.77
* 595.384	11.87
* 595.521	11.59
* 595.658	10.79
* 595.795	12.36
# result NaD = 0.475 nm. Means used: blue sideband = 11.2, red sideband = 11.5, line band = 9.65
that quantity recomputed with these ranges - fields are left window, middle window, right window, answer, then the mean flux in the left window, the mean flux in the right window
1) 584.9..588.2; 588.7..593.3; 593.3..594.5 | 0.466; 11.2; 11.6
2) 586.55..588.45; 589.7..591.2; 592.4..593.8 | 0.138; 10.9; 11.4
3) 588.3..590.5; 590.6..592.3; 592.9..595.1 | -0.126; 9.19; 11.6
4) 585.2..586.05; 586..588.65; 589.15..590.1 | -0.105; 11.5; 9.07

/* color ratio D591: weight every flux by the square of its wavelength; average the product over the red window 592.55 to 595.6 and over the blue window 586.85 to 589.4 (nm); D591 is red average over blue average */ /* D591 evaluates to 1.2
